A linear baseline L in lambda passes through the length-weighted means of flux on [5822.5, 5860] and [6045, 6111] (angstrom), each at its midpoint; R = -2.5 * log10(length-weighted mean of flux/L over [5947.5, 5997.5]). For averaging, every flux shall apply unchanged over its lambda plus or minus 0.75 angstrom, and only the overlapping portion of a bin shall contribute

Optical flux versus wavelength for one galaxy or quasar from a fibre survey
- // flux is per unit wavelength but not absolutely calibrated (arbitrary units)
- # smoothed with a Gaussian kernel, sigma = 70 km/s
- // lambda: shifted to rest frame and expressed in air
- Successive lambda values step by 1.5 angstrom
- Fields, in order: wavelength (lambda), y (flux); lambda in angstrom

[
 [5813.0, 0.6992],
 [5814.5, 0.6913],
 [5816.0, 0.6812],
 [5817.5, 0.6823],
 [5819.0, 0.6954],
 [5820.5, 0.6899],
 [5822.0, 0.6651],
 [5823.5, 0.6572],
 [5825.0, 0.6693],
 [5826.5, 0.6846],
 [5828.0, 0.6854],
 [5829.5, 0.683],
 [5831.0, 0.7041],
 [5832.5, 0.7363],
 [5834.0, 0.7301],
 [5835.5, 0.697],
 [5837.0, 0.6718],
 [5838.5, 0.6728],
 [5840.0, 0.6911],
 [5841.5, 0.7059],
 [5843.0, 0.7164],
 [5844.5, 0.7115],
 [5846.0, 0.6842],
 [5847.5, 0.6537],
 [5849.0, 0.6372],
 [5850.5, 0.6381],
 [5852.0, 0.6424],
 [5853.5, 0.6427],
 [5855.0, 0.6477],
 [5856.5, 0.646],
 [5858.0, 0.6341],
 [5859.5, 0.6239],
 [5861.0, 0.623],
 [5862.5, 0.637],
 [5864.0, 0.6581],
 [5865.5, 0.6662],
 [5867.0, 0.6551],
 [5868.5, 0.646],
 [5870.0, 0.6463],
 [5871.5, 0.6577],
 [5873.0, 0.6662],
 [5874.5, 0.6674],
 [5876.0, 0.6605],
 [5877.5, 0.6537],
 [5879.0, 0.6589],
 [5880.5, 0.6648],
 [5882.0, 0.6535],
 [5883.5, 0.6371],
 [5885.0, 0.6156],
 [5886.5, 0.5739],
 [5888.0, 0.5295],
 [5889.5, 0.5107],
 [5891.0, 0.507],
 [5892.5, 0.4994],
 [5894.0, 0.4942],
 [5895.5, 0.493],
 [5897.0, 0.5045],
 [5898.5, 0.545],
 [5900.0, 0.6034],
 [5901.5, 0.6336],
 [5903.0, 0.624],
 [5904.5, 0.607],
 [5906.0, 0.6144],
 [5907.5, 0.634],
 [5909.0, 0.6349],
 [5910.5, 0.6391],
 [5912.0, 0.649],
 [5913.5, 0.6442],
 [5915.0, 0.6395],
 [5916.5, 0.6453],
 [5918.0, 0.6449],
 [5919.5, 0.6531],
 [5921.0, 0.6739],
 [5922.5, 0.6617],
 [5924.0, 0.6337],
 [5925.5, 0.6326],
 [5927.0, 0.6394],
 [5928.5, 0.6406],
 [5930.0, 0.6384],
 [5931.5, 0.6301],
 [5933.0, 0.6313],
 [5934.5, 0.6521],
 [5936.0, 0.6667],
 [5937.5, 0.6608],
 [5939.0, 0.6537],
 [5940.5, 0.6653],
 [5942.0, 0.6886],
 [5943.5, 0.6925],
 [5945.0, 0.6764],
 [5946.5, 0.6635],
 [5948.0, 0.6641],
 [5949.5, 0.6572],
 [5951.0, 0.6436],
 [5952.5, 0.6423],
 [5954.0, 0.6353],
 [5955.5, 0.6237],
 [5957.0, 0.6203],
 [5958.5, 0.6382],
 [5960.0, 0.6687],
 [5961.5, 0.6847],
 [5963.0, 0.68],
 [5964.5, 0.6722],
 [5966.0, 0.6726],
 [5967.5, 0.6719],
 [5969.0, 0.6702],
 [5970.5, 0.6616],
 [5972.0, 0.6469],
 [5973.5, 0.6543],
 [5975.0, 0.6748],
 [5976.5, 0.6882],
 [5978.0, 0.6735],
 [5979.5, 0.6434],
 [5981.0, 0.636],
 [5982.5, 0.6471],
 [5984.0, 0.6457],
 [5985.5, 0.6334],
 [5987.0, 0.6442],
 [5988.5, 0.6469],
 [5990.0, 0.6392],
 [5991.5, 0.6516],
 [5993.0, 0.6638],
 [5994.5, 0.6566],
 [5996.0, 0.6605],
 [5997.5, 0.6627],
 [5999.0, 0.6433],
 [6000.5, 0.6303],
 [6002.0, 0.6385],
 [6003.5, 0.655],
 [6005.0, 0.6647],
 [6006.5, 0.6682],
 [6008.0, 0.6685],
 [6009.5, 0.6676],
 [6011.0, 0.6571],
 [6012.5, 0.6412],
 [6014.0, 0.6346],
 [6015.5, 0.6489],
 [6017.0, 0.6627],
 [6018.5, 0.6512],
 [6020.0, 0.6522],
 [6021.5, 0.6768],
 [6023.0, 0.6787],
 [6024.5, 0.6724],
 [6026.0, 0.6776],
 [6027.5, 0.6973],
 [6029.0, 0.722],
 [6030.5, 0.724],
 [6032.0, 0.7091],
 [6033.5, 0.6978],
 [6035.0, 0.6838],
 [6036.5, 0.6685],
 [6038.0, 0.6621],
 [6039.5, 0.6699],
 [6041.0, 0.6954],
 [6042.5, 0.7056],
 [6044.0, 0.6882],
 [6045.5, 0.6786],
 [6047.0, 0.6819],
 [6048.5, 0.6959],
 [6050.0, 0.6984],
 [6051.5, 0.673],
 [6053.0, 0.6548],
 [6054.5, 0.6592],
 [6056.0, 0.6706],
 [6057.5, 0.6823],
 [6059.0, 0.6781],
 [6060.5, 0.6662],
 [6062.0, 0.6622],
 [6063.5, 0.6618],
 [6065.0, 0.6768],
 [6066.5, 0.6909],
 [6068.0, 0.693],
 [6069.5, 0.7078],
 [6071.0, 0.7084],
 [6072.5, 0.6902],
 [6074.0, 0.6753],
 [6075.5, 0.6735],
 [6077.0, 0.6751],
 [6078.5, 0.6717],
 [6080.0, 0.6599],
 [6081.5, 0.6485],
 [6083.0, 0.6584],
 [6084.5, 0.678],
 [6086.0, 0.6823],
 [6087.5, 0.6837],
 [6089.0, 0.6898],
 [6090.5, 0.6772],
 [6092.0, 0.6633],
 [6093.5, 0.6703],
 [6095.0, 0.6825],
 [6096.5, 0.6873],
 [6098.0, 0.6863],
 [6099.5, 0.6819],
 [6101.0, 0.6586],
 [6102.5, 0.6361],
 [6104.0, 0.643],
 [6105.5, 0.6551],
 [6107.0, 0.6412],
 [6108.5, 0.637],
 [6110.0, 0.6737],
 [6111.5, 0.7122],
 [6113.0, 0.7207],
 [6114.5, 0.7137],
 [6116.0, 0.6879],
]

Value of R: 0.03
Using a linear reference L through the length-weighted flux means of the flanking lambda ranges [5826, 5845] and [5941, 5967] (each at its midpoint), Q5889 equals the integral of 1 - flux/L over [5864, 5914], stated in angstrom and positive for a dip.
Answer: 5.3 angstrom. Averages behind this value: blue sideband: 0.699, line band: 0.609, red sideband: 0.66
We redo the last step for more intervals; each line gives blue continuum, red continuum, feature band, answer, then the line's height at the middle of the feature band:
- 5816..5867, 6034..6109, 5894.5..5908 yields 1.83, 0.673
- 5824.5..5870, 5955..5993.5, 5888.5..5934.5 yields 3.85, 0.663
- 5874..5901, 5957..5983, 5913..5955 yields -1.69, 0.627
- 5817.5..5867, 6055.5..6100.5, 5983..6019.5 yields 1.31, 0.676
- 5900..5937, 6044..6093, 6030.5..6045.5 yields -0.42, 0.67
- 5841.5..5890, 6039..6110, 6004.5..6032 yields -0.21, 0.666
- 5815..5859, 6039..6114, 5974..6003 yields 1.08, 0.677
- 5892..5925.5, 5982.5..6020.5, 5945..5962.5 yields -0.59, 0.63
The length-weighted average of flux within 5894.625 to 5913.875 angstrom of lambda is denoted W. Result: 0.6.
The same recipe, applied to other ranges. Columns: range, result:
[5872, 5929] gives 0.613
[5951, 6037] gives 0.661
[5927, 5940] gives 0.647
